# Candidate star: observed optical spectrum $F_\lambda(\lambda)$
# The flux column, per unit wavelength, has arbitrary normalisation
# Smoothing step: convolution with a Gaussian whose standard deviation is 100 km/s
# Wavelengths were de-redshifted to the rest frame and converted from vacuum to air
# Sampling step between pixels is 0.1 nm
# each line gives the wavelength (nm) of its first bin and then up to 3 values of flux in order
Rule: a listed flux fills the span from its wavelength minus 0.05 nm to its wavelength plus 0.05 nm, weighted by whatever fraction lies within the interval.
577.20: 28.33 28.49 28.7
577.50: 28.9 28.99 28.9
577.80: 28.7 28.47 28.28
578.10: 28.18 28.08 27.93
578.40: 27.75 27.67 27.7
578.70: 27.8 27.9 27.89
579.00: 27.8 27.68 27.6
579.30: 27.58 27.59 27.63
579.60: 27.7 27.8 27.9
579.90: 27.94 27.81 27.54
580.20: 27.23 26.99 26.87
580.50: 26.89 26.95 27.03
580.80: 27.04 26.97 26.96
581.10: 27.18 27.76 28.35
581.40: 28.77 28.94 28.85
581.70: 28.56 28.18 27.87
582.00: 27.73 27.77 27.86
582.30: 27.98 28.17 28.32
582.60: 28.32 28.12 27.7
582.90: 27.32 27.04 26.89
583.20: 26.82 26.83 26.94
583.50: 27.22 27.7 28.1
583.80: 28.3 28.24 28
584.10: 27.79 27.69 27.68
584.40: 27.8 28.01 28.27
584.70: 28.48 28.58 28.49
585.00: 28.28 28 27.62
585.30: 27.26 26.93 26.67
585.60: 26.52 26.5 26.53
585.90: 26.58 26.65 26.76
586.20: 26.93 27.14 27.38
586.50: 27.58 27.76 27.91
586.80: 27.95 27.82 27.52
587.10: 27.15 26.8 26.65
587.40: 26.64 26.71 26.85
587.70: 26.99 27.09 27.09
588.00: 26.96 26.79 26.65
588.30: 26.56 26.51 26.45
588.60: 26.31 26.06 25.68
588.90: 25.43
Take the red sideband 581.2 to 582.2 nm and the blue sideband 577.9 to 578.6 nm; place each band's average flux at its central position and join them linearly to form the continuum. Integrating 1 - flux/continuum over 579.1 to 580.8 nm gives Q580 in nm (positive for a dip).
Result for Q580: 0.04 nm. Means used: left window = 28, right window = 28.3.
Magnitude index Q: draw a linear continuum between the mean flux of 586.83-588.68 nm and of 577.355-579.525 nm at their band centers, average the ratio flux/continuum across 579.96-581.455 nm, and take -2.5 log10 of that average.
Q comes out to 0.02 mag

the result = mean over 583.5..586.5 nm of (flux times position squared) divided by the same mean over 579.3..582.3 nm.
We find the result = 1.0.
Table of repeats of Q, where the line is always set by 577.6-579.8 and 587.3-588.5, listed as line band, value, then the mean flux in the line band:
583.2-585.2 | -0.02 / 27.9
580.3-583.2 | -0.01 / 27.7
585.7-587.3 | -0.01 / 27.2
